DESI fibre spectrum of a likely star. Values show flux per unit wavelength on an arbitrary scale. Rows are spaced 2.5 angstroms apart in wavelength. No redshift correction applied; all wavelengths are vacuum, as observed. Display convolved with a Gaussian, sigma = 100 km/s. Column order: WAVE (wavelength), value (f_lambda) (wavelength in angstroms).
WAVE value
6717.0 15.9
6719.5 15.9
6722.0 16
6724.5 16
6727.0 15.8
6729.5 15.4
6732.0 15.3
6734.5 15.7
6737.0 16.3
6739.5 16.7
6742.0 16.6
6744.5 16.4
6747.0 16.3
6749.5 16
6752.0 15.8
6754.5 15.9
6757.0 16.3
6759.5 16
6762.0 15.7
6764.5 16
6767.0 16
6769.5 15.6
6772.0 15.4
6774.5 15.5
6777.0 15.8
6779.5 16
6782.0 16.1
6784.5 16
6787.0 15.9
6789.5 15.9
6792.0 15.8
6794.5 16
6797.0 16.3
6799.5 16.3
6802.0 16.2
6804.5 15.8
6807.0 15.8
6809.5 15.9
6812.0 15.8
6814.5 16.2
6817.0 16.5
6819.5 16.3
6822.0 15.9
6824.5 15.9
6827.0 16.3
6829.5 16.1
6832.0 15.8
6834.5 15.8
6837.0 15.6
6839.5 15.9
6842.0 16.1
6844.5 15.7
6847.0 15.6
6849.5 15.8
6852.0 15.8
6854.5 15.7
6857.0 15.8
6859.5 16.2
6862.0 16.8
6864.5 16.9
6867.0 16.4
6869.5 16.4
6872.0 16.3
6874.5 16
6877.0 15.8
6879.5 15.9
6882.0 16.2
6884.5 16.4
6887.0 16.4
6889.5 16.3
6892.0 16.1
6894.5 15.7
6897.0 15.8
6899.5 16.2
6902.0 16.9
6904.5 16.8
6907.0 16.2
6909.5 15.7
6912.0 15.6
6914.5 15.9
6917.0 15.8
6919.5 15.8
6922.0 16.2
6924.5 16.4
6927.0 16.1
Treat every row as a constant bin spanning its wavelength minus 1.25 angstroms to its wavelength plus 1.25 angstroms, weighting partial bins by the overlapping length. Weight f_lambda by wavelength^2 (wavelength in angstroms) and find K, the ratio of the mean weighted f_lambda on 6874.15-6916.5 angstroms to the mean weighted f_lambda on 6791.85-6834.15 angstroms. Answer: 1.03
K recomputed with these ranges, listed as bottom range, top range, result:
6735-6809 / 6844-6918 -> 1.04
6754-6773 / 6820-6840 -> 1.02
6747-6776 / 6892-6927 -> 1.06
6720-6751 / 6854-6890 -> 1.05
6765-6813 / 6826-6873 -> 1.03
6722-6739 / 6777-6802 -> 1.03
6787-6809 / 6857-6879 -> 1.04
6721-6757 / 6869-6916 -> 1.05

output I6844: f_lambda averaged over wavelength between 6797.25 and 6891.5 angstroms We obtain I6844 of 16.1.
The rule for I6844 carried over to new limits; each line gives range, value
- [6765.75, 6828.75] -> 16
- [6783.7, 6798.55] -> 16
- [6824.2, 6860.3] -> 15.9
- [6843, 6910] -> 16.1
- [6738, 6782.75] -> 16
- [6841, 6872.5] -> 16.1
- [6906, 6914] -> 15.8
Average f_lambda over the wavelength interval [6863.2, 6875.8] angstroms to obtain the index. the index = 16.4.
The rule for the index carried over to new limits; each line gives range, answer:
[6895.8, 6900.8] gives 16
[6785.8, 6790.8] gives 15.9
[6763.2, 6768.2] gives 16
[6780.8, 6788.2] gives 16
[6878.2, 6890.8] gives 16.2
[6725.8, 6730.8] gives 15.6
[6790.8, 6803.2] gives 16.1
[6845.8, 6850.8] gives 15.7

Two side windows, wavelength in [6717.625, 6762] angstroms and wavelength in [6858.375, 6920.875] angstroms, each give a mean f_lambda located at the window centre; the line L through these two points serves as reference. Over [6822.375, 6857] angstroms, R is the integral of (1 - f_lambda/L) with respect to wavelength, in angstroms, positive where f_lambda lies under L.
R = 0.6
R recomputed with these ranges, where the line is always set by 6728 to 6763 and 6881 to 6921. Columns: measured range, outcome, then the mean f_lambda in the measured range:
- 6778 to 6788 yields 0.0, 16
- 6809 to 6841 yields 0.1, 16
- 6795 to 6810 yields 0.0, 16.1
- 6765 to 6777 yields 0.3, 15.7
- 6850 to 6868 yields -0.1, 16.2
